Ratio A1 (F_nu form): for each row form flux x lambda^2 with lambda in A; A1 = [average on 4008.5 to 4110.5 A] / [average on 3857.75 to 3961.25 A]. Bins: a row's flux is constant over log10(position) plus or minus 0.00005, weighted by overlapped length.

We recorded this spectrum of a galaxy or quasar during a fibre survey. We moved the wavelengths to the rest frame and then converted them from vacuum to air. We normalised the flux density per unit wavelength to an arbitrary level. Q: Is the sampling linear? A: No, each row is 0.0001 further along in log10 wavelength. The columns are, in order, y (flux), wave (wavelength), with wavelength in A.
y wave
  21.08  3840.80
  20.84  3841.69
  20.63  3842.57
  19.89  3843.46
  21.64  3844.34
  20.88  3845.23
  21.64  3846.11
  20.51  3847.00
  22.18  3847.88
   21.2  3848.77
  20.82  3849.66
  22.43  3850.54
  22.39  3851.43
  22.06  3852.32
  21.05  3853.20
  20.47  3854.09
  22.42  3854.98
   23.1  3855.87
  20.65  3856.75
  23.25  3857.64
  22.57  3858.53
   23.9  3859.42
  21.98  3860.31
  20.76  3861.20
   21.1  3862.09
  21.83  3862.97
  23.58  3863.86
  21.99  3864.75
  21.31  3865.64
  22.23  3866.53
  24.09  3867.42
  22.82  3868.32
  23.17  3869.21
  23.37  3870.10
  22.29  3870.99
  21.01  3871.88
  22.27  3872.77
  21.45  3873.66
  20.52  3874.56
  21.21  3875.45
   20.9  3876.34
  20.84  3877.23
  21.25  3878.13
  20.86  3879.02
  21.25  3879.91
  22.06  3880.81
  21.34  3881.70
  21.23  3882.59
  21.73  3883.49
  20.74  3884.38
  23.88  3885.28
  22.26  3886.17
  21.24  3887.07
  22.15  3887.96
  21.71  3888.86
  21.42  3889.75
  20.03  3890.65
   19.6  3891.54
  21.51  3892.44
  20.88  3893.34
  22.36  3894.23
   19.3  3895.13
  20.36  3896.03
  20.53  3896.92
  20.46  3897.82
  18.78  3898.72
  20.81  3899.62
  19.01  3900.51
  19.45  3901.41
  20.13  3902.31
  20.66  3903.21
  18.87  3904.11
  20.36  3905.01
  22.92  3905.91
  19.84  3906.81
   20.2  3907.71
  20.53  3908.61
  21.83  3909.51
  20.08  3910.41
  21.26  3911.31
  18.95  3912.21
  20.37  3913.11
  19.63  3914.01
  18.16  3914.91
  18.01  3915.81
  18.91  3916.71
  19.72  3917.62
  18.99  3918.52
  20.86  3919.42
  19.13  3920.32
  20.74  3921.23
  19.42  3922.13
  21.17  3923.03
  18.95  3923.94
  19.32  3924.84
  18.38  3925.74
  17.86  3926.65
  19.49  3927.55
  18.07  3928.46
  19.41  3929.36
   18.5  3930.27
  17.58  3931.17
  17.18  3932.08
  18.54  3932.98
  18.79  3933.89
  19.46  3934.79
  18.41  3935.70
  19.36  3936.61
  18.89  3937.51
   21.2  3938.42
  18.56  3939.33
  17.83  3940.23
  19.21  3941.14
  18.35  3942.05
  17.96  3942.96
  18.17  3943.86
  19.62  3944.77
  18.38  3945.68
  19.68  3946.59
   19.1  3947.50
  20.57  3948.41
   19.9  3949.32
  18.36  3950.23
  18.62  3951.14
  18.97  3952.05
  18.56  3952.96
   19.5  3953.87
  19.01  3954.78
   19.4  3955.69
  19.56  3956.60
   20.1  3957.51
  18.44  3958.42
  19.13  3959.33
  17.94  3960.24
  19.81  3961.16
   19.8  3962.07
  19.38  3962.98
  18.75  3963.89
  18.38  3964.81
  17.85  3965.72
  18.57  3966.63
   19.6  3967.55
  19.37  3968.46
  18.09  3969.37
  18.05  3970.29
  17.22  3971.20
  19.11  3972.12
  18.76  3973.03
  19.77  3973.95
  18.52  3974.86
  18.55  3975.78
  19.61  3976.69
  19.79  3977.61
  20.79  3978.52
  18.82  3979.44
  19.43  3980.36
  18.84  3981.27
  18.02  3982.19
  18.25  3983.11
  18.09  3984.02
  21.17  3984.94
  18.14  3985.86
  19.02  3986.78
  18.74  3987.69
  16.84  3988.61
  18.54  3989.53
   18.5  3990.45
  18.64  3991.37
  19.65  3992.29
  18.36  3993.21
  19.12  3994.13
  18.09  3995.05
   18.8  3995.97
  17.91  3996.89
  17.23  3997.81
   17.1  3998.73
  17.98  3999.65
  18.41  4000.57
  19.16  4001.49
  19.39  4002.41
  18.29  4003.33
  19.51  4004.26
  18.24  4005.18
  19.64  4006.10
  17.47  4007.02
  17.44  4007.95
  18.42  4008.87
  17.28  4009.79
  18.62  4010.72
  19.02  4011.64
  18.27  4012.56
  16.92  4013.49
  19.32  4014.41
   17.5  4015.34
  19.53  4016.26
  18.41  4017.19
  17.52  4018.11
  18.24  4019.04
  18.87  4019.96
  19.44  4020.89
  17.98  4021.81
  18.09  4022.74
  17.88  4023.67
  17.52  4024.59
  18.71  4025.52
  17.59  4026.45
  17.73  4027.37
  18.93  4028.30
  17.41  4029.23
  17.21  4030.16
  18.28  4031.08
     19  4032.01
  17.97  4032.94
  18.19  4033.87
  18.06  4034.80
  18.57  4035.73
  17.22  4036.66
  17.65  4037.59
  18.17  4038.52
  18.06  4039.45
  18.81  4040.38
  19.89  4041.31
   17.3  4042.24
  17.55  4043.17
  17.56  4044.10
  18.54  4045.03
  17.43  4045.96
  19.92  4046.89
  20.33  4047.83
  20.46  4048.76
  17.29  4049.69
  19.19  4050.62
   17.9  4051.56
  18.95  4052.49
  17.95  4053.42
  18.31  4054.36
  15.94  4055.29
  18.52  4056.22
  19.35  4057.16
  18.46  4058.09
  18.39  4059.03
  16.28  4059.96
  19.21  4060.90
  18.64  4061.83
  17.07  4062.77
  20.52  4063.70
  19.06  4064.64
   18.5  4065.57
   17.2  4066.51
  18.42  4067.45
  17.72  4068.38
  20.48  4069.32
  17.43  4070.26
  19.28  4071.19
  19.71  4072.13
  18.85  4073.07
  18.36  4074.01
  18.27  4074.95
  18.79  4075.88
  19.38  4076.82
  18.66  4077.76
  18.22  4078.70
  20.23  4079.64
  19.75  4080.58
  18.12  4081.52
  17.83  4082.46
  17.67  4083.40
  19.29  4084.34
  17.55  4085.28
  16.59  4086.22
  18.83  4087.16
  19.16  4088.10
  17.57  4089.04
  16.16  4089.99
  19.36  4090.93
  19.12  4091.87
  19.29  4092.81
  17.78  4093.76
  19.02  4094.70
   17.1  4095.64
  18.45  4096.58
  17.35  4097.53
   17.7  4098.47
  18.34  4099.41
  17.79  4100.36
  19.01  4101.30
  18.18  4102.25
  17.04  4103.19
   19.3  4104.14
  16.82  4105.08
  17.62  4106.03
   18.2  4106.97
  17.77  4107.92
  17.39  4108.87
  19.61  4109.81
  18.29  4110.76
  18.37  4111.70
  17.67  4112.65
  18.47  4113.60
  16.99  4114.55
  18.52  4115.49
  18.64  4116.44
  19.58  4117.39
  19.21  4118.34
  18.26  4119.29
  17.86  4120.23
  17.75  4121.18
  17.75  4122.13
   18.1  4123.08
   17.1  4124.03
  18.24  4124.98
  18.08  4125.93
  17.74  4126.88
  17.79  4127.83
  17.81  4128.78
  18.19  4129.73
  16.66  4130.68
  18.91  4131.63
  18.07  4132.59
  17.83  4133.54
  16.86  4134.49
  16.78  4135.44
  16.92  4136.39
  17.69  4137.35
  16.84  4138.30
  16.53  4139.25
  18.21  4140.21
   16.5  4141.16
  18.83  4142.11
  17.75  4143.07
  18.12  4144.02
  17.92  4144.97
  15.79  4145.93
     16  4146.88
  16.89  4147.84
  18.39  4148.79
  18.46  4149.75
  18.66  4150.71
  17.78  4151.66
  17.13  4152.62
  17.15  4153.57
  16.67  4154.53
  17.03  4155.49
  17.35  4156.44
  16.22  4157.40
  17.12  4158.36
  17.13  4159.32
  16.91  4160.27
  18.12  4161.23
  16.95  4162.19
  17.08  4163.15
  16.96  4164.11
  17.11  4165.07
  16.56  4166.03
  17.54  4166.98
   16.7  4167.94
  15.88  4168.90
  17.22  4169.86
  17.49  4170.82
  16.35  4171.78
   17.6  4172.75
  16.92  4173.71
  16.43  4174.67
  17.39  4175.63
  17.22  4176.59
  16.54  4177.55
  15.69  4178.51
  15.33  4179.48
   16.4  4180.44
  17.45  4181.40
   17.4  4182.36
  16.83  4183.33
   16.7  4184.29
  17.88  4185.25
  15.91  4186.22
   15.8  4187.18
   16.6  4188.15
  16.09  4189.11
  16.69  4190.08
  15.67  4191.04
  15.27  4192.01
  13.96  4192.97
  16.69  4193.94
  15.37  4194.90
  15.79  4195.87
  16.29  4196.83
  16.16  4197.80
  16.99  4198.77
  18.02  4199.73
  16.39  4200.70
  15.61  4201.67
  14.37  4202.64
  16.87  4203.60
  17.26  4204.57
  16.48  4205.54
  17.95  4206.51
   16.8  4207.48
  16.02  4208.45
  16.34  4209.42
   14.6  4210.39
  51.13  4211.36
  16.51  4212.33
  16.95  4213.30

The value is 1.0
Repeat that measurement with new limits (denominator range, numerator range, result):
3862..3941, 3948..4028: 0.95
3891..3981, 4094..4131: 1.02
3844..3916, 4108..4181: 0.94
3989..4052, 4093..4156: 1.02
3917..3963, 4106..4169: 1.02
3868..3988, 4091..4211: 0.98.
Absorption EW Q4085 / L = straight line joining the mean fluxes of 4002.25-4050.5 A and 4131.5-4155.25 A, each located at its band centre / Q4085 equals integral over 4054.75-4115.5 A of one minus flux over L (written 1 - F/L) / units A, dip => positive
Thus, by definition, -1.5 A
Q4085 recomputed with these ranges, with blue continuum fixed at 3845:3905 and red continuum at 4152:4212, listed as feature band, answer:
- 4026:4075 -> 1.6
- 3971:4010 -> 2.3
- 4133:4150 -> 0.4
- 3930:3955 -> 2.0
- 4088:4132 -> 0.1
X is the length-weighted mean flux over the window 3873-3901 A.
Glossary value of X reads 21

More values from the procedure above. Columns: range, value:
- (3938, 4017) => 18.8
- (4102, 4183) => 17.5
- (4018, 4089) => 18.4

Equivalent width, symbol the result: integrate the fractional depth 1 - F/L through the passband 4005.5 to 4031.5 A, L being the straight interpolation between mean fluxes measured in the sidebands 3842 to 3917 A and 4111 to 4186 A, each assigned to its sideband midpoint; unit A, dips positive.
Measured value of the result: 1.4 A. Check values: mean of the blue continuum 21.2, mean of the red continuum 17.4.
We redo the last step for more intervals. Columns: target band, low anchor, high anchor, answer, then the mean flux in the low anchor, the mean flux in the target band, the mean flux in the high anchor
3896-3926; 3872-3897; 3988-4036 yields 1.06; 21.3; 19.9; 18.3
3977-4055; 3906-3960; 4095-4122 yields 1.19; 19.2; 18.4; 18.1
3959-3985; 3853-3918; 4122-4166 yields 1.28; 21.1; 18.9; 17.4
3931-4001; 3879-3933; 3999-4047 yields 1.35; 20.2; 18.8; 18.3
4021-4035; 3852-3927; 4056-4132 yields 0.79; 20.9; 18.1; 18.3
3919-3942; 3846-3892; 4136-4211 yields 1.93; 21.8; 19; 16.8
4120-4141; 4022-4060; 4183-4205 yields -0.67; 18.2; 17.6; 16.2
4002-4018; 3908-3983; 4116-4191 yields 0.11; 19.1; 18.4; 17.3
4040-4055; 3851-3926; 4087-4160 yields 0.23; 21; 18.6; 17.8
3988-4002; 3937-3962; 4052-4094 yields 0.41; 19.1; 18.3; 18.5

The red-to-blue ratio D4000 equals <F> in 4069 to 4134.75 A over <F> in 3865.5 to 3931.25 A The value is 0.89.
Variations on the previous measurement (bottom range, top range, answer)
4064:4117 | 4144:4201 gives 0.92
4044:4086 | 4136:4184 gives 0.92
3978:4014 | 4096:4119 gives 0.98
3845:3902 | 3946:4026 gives 0.87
